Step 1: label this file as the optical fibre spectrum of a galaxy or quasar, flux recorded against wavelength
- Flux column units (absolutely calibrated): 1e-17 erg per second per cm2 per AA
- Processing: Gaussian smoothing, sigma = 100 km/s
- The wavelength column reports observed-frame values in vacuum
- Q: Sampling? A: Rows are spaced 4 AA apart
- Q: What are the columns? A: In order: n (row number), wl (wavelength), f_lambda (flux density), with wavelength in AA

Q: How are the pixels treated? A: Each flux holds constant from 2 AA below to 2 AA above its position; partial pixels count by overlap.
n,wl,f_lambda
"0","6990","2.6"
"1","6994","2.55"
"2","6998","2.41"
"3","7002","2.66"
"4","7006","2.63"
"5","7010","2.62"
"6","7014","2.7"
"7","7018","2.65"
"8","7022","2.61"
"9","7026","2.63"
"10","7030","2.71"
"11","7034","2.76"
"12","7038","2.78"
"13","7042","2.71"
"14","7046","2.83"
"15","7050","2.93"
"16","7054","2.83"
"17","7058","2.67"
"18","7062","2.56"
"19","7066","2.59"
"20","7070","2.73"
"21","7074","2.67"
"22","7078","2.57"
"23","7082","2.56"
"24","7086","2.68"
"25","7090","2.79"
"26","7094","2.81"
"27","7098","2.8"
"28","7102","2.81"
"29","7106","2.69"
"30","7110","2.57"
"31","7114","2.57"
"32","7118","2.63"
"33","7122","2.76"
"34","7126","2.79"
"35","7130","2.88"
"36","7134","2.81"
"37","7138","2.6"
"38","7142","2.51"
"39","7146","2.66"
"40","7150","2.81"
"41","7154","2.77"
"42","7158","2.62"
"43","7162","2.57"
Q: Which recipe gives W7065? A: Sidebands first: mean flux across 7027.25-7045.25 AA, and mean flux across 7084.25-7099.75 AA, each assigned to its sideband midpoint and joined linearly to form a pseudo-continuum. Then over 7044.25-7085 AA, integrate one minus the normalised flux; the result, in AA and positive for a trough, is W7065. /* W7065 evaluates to 0.9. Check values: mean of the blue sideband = 2.74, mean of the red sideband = 2.77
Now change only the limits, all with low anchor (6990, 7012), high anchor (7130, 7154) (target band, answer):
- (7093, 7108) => -0.6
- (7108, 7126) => 0.2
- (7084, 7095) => -0.4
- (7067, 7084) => 0.1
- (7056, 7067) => 0.1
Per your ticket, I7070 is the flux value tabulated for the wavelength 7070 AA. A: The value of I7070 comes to 2.73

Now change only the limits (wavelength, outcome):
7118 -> 2.63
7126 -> 2.79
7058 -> 2.67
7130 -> 2.88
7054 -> 2.83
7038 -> 2.78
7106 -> 2.69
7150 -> 2.81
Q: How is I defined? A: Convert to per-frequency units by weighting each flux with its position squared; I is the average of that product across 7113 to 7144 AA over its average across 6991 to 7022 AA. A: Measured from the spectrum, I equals 1.07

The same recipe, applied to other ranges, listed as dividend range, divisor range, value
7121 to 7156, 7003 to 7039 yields 1.06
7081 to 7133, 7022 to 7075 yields 1.02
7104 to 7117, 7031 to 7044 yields 0.97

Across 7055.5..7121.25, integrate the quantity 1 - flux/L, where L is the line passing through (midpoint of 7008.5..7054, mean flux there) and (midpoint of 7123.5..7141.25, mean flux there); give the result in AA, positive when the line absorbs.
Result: 1.7 AA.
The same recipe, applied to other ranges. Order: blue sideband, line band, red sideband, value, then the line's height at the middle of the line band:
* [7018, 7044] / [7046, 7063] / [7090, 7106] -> -0.2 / 2.73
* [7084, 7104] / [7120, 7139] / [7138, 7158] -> -0.5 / 2.71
